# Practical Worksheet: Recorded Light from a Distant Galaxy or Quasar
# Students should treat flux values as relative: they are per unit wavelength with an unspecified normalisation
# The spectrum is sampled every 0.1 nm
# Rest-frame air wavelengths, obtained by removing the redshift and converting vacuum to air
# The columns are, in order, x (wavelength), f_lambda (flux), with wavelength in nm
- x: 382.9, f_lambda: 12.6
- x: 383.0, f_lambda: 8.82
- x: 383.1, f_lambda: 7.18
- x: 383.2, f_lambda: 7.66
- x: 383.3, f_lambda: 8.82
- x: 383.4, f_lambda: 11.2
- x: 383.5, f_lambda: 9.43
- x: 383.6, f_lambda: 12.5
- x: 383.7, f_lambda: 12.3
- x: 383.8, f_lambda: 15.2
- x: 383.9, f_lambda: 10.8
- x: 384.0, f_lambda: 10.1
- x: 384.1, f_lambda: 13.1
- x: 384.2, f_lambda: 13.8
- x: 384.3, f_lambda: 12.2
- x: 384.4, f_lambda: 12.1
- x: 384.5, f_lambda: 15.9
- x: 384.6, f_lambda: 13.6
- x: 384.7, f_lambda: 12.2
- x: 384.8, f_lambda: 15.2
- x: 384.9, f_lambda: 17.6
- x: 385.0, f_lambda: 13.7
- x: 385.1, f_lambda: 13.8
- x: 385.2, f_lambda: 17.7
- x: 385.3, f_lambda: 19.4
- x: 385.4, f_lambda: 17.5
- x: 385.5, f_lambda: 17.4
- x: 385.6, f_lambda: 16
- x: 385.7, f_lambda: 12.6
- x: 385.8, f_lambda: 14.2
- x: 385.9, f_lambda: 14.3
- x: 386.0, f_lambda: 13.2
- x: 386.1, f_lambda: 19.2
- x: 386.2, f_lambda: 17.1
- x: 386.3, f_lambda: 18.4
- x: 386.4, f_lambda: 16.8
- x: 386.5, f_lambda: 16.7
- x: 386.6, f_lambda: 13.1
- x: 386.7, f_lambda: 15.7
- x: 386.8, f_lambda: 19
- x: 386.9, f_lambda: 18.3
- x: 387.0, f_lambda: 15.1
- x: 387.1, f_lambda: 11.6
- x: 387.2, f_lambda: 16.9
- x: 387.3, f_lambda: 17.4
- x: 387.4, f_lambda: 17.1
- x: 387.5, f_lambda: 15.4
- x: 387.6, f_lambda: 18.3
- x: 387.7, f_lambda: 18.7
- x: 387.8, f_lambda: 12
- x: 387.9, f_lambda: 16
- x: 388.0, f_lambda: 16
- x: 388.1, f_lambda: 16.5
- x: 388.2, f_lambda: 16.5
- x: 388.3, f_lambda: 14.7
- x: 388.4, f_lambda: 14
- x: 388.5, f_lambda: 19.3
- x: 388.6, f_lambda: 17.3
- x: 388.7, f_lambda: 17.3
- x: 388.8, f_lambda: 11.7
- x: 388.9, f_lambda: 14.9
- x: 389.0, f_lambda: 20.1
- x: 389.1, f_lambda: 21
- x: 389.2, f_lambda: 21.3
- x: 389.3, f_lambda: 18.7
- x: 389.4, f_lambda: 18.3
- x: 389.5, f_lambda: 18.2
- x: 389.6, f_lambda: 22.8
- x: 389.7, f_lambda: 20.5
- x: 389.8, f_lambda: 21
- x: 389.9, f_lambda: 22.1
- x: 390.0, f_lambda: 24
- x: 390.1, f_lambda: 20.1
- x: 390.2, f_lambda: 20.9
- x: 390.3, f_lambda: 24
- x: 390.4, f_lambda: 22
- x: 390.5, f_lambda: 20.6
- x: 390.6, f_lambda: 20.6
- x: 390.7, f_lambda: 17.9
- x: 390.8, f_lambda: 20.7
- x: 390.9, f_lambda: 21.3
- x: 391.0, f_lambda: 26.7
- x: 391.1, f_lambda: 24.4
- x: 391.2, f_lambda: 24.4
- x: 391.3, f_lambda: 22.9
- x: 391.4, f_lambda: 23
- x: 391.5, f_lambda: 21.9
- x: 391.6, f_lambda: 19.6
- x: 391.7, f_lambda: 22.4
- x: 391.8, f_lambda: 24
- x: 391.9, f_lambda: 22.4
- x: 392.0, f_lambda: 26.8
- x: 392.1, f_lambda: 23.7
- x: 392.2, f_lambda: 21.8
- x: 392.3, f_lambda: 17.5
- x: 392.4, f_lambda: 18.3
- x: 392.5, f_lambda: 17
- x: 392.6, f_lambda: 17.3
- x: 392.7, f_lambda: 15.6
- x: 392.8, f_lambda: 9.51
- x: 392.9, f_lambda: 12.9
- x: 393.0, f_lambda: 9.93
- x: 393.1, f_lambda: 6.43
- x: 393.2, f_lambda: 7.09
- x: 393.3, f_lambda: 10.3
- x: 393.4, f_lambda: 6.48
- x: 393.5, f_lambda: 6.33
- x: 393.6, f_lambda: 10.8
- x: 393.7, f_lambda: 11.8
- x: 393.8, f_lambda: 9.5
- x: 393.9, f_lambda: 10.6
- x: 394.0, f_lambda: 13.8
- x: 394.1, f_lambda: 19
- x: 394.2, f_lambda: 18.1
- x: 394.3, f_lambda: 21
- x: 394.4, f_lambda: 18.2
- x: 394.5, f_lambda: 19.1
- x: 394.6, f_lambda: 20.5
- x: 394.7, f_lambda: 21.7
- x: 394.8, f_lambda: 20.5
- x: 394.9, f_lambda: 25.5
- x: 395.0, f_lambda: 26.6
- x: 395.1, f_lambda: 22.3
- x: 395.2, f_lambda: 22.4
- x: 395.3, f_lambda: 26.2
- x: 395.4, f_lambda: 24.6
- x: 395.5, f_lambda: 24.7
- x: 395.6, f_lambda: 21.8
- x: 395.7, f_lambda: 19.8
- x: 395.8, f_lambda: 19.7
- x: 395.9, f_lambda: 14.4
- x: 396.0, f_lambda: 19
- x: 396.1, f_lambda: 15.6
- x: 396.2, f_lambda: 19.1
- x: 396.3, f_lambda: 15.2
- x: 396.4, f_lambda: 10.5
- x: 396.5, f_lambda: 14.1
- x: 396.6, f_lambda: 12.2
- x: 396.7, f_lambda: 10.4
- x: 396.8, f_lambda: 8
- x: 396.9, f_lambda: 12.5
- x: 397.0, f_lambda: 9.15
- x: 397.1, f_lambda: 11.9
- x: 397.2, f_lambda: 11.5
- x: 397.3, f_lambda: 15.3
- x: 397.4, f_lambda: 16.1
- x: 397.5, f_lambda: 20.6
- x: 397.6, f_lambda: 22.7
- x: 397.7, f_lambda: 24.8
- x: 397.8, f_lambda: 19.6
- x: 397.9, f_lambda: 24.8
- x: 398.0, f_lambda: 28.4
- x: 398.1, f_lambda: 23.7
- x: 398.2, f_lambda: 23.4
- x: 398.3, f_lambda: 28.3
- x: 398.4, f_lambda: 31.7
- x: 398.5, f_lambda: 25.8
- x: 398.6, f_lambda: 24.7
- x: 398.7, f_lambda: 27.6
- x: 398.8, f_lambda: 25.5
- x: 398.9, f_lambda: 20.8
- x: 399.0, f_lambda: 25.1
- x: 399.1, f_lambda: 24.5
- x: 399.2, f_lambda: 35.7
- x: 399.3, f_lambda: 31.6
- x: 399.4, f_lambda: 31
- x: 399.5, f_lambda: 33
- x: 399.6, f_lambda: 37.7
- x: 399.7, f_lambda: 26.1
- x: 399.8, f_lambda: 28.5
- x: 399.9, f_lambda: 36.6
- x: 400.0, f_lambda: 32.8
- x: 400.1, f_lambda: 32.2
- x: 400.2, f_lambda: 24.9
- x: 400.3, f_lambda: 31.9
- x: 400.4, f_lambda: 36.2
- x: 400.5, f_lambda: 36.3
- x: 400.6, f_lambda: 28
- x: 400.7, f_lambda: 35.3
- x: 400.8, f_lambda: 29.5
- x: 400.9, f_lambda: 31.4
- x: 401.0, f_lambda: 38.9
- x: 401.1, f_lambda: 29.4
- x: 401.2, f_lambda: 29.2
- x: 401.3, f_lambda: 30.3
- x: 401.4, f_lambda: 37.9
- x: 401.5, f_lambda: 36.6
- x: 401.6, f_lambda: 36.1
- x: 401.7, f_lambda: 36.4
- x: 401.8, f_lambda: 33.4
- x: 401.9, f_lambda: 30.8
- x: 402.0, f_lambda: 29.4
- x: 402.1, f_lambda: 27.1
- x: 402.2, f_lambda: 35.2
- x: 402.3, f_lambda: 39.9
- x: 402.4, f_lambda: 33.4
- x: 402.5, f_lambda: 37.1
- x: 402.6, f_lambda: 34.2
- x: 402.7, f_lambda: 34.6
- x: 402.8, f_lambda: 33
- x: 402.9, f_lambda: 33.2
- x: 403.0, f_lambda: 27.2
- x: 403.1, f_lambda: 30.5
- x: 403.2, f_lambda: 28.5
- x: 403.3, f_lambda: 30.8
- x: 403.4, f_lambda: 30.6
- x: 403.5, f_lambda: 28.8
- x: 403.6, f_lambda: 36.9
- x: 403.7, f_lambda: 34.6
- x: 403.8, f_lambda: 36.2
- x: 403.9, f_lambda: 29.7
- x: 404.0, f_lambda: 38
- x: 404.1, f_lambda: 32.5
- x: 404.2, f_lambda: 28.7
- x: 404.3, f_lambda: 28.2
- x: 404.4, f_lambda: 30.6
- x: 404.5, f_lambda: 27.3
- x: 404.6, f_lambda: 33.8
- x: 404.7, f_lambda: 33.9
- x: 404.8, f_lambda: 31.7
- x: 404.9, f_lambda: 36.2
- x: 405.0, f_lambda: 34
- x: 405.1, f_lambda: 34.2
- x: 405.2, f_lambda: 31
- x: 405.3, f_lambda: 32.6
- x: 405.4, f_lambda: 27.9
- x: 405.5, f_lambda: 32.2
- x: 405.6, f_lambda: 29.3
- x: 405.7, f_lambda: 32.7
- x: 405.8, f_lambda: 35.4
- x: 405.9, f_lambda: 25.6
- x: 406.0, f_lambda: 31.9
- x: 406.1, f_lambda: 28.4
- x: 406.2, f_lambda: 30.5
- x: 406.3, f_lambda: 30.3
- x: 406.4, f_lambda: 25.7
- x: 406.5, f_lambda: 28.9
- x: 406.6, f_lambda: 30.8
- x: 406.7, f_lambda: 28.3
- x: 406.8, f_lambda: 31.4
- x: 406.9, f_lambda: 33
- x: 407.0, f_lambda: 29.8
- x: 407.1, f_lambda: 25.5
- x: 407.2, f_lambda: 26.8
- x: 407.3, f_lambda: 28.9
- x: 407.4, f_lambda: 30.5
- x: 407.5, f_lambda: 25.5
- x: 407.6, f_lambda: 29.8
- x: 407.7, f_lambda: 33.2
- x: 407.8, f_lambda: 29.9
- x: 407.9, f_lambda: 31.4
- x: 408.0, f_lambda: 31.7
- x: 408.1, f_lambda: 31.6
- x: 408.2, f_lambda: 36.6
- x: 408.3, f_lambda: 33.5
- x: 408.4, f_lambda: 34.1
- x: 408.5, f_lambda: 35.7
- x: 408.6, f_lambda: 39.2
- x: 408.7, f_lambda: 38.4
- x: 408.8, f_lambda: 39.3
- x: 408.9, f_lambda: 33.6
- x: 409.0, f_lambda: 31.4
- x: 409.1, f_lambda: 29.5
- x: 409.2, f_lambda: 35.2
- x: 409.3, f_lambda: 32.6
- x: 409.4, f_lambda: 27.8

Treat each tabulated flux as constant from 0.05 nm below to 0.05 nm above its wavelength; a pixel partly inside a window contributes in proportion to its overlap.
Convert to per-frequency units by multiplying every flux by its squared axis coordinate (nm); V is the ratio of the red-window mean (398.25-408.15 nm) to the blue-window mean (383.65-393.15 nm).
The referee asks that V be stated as 1.92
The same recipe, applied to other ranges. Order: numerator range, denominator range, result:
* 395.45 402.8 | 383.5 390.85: 1.67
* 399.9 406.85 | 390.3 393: 1.66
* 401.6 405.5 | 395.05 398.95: 1.70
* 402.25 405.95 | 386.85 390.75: 1.92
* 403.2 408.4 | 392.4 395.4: 2.07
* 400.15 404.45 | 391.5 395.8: 1.91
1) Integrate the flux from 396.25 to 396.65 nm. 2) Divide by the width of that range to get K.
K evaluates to 13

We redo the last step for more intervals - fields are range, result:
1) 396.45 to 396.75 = 12.2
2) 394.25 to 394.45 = 19.6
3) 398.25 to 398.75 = 27.6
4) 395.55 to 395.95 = 18.9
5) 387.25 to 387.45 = 17.2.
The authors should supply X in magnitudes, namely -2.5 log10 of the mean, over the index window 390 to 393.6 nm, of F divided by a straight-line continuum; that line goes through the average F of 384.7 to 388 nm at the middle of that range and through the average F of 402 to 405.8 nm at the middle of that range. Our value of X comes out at 0.132 mag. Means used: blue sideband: 16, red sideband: 32.3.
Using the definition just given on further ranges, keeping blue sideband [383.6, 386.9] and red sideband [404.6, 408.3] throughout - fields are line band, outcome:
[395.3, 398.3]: 0.29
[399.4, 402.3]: -0.22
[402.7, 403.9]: -0.12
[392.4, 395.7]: 0.30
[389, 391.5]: -0.15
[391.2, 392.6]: -0.09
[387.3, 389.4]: 0.03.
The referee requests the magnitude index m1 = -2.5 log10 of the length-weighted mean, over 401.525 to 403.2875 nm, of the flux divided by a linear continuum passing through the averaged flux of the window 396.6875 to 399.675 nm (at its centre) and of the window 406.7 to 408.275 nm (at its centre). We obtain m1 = -0.24 mag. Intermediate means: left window 23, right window 30.4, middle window 32.9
